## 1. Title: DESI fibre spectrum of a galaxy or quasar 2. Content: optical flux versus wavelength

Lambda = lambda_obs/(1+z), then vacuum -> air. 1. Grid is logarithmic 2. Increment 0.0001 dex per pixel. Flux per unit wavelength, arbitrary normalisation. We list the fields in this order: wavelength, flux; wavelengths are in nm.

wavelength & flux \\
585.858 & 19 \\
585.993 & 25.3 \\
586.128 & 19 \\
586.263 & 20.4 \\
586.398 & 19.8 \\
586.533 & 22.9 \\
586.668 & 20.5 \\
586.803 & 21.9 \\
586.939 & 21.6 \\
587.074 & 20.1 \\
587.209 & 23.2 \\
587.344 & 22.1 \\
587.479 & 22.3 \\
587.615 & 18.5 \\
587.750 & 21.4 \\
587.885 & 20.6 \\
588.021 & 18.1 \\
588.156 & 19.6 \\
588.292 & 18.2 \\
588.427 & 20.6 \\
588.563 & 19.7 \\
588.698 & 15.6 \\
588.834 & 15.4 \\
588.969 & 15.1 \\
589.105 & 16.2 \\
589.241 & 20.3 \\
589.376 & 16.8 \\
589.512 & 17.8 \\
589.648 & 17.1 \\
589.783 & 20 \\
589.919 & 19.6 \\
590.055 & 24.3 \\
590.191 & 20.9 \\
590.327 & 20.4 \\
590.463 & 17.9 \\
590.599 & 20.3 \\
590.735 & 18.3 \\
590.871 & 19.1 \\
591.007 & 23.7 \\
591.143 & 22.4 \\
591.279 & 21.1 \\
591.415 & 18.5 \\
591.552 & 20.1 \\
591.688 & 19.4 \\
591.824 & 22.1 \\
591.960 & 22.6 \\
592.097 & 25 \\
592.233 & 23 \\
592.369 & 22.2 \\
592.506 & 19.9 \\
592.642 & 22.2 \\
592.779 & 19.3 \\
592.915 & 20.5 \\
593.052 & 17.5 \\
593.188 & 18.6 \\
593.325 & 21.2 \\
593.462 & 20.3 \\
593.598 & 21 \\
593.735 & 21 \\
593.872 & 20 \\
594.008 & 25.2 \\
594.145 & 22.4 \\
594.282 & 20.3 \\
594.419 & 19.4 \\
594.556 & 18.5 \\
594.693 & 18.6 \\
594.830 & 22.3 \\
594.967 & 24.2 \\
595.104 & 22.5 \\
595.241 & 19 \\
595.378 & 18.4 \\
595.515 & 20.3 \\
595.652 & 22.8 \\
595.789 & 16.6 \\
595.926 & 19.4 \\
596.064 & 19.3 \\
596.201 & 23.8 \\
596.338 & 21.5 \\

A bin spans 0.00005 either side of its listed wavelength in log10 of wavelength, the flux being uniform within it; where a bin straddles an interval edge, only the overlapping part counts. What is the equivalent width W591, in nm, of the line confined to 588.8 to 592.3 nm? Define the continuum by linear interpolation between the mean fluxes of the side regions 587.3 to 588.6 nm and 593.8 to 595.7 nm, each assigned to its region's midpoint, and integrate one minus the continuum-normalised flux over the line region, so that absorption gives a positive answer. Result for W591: 0.08 nm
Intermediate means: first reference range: 20.1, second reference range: 21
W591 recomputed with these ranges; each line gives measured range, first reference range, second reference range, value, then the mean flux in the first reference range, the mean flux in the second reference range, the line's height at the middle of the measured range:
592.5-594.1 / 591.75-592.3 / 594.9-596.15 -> 0.11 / 23.1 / 20.3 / 22.1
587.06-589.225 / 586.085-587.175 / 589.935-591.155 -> 0.17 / 20.9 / 20.7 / 20.8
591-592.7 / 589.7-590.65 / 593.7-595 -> -0.08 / 20.4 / 21.1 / 20.7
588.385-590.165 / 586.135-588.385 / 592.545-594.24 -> 0.20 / 20.7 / 20.7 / 20.7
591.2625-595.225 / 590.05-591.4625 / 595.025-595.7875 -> -0.11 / 20.5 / 20.3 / 20.4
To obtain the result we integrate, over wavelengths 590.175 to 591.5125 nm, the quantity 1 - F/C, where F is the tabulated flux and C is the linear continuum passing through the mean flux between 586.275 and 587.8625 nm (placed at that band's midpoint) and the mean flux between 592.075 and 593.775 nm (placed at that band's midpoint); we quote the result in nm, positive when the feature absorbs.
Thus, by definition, 0.05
